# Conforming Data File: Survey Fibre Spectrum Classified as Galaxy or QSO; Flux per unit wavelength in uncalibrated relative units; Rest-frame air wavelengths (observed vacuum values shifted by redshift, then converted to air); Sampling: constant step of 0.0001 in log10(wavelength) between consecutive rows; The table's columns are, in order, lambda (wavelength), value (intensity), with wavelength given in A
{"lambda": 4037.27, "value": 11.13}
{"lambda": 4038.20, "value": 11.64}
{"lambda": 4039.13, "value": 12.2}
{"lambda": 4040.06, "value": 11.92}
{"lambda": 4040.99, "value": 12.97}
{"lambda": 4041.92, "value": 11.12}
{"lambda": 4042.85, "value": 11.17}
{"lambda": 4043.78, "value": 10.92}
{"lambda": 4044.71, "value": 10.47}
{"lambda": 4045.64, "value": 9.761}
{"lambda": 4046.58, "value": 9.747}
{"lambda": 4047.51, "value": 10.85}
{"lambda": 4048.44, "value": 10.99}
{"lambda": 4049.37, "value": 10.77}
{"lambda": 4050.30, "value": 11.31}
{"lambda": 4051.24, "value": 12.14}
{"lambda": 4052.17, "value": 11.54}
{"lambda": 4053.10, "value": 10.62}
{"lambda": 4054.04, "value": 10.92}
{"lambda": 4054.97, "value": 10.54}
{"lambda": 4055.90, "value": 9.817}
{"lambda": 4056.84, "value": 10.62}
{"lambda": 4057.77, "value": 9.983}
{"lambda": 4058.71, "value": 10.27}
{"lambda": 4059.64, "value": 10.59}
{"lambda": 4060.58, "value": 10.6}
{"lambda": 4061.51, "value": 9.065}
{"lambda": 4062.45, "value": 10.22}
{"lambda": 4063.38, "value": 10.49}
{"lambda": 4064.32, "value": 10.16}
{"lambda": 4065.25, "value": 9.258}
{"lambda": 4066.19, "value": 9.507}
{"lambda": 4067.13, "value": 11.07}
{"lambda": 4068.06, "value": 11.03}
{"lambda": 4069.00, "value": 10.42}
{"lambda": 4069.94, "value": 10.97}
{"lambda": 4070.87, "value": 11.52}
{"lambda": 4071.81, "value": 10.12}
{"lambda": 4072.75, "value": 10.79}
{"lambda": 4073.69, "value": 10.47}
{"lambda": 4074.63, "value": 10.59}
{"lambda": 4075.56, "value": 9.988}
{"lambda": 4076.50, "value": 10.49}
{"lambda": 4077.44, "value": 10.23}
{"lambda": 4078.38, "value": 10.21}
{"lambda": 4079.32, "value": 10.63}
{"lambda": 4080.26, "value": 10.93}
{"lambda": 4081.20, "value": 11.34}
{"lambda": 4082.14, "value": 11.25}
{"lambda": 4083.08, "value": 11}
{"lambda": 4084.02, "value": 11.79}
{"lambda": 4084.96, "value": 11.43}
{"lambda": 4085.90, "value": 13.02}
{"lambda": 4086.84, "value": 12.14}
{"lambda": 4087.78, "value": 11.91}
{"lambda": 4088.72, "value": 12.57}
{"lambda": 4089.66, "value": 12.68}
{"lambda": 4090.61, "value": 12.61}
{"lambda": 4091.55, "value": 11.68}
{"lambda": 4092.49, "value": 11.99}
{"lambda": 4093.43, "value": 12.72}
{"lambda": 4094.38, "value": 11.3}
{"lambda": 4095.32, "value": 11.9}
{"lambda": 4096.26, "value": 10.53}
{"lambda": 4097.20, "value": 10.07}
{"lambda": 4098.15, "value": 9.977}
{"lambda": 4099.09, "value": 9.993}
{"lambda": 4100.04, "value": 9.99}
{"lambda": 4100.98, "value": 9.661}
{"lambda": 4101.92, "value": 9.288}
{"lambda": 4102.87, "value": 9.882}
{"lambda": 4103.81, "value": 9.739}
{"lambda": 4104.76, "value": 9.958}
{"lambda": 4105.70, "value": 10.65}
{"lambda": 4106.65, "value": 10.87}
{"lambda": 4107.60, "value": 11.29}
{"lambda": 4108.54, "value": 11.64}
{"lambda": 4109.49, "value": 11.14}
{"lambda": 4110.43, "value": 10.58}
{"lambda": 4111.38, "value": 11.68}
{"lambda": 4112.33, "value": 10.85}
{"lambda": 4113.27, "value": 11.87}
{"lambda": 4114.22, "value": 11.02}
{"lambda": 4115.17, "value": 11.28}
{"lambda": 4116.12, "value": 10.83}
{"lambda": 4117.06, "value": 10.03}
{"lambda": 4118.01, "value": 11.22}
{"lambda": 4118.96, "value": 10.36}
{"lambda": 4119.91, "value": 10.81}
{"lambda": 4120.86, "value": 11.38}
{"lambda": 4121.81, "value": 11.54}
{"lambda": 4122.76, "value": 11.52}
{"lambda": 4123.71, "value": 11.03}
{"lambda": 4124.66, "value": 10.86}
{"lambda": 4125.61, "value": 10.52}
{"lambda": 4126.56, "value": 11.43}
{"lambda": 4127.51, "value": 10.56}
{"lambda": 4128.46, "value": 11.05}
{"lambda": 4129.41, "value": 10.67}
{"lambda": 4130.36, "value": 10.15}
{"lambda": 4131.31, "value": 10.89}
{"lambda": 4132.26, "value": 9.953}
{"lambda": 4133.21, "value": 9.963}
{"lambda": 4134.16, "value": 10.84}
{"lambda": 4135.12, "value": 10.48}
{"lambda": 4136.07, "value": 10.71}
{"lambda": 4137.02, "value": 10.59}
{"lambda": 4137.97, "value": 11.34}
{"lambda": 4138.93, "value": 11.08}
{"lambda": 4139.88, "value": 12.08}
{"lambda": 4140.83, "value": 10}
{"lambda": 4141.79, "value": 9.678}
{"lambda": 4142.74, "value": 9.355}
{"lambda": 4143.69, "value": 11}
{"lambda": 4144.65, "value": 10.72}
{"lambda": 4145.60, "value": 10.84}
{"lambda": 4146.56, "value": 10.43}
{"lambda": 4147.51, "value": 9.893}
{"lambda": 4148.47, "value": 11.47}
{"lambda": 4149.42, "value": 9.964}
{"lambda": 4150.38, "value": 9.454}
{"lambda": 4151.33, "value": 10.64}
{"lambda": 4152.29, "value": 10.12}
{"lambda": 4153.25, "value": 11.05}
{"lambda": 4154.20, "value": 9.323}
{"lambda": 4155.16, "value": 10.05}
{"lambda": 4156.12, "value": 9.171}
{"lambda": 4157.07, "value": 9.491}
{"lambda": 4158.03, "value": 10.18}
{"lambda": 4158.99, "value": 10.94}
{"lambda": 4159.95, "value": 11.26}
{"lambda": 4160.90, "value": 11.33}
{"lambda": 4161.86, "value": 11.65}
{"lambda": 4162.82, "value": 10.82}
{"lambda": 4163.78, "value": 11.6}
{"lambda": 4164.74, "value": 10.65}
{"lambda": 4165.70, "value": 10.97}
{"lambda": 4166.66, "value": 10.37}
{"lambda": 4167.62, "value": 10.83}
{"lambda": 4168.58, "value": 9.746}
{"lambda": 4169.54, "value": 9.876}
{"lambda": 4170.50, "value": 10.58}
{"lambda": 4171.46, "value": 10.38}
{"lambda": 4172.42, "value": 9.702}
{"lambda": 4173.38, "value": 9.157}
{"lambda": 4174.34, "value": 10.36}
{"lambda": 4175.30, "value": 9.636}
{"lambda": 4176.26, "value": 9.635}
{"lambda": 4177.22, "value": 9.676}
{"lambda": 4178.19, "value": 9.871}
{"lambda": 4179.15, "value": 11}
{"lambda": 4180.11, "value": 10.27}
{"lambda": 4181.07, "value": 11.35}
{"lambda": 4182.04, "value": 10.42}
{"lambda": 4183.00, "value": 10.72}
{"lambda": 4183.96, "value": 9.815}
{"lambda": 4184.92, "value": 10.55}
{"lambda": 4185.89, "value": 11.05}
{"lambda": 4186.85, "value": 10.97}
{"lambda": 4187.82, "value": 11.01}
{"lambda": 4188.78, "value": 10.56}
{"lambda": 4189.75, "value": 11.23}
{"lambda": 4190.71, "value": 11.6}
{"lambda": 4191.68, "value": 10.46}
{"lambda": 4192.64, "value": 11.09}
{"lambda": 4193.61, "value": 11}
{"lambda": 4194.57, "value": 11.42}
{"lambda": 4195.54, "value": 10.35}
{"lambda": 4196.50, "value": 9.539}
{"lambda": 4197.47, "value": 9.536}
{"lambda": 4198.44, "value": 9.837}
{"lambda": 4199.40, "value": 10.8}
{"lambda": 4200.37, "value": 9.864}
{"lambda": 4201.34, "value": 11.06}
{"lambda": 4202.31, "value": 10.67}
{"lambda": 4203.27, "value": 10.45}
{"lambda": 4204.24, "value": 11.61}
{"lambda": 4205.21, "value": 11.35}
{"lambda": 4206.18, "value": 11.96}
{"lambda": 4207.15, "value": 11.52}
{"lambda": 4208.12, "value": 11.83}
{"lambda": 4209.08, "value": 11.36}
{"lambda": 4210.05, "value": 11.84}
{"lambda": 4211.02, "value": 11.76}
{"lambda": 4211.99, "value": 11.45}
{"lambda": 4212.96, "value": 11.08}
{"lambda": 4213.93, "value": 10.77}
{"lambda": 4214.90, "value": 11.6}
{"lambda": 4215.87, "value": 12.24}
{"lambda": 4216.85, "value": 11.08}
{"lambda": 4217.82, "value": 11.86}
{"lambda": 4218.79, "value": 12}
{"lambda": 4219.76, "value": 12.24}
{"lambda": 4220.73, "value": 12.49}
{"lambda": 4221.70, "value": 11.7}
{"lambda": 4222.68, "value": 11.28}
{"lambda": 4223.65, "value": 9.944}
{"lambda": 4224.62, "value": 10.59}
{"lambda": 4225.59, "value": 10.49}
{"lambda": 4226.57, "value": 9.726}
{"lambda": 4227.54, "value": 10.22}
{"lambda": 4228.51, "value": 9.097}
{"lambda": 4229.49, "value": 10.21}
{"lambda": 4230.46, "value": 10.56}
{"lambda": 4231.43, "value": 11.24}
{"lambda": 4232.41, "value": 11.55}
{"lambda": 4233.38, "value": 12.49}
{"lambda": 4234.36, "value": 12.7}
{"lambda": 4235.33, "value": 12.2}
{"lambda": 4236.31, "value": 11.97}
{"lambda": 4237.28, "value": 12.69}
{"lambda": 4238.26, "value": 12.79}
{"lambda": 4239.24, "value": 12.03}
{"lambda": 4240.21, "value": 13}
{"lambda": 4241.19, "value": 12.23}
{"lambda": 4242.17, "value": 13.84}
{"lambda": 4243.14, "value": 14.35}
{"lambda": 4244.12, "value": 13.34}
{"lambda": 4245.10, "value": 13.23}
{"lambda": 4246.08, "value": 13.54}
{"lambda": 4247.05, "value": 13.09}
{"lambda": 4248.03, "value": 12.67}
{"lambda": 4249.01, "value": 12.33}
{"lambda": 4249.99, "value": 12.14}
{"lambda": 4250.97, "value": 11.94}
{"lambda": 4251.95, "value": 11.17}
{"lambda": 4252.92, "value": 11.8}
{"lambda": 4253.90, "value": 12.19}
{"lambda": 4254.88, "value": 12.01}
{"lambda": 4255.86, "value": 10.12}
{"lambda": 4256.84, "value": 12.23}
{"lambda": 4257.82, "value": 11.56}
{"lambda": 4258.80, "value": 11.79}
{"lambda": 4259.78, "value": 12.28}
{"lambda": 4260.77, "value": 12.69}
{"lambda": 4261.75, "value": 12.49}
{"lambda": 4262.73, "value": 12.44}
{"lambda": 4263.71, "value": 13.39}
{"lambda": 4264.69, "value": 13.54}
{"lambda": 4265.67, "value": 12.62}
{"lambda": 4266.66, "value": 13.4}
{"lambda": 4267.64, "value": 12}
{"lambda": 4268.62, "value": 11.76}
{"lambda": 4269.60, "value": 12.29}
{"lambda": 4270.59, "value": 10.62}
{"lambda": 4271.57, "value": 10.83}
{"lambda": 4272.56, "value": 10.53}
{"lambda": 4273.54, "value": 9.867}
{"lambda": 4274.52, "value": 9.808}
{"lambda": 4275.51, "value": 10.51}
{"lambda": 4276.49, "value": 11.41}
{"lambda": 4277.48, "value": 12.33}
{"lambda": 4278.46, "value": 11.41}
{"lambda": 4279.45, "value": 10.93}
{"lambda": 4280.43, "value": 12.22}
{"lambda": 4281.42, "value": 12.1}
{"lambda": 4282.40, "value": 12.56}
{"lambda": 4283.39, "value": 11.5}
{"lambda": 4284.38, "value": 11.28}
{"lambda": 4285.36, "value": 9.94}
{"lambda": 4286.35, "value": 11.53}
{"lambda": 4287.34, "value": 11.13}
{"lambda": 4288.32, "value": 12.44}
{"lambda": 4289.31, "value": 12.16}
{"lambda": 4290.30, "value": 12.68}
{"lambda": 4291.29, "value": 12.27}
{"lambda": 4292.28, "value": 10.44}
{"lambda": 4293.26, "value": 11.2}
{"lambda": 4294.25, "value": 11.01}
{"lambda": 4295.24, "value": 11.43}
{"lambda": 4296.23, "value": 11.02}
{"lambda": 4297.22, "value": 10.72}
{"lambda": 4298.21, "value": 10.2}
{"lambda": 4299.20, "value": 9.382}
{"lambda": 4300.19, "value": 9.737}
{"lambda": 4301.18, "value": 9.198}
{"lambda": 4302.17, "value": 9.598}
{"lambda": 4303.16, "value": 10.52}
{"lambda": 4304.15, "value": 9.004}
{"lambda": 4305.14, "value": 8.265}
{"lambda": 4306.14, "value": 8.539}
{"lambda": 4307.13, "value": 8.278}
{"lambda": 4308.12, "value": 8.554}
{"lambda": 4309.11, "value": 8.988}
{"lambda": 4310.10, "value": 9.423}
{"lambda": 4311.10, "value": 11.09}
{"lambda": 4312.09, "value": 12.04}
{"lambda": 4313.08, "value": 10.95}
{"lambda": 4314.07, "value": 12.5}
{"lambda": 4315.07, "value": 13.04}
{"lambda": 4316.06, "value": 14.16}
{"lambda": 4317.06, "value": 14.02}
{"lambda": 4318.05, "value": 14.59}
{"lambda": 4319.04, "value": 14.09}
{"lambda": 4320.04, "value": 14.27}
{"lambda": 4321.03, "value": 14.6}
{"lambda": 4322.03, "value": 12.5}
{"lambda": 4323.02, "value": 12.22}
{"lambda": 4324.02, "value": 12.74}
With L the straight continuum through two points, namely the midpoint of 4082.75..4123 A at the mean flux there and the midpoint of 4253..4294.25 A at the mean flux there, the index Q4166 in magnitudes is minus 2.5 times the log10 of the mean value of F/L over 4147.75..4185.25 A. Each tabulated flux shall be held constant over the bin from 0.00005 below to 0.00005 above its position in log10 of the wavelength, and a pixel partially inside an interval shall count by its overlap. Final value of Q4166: 0.10 mag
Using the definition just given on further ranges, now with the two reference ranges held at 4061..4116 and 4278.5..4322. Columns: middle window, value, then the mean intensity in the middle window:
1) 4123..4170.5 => 0.04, 10.6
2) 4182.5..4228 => 0.01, 11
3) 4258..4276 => -0.06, 11.8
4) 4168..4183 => 0.09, 10.1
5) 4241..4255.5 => -0.13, 12.6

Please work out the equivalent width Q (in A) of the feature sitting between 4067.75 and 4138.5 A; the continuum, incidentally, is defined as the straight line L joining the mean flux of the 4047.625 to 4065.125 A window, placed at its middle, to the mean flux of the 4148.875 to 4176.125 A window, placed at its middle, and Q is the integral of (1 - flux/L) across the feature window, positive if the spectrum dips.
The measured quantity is -3.2 A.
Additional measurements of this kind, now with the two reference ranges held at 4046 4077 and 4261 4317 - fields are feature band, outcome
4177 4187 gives 0.31 A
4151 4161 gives 0.47 A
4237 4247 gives -1.89 A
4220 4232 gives 0.34 A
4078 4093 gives -1.58 A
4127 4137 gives 0.18 A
